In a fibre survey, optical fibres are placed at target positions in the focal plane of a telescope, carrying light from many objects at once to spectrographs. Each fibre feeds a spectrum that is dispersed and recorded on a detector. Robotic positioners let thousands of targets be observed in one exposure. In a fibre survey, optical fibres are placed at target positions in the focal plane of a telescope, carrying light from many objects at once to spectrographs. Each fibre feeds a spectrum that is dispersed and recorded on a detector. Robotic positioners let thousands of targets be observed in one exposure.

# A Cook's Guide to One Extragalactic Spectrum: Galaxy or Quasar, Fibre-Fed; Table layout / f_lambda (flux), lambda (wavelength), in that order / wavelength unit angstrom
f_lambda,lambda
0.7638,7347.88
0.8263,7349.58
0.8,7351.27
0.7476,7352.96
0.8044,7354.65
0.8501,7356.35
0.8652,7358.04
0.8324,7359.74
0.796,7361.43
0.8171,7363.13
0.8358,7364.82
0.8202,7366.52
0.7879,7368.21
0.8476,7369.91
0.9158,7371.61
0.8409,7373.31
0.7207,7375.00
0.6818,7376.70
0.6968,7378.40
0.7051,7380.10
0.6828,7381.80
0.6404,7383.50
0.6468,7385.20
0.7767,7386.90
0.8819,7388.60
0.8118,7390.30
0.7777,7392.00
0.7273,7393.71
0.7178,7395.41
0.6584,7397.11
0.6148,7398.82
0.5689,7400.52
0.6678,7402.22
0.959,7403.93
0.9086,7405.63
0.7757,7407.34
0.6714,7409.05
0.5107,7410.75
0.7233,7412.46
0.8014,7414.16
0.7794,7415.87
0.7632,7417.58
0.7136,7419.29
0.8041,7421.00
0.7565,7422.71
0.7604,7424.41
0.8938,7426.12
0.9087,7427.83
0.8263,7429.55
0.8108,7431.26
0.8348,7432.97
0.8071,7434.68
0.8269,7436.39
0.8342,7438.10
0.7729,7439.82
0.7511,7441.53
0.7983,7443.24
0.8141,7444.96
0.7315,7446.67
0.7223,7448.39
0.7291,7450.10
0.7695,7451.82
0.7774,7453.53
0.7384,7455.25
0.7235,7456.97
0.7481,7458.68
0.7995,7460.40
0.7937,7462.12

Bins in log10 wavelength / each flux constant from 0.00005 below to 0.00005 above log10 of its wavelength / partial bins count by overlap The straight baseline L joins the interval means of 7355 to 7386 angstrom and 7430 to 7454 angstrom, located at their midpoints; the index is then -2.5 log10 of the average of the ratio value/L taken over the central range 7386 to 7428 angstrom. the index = 0.04 mag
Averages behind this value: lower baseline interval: 0.777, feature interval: 0.755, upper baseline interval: 0.785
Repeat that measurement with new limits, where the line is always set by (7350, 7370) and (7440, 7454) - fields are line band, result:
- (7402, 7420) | 0.04 mag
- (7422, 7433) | -0.07 mag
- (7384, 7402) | 0.12 mag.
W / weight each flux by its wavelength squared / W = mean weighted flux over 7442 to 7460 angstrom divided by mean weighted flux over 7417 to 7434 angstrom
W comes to 0.94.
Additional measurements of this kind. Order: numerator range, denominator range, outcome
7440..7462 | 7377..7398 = 1.07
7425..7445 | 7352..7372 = 1.02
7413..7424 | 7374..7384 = 1.12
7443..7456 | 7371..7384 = 1.05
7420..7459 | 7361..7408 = 1.05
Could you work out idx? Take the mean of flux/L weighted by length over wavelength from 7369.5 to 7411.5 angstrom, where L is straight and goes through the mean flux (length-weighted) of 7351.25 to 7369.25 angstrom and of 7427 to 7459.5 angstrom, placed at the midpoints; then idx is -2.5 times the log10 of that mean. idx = 0.10 mag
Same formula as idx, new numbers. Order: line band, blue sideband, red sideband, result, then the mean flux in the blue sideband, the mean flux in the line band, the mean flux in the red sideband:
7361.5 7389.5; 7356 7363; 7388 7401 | 0.02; 0.833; 0.769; 0.721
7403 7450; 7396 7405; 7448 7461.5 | -0.09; 0.7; 0.786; 0.753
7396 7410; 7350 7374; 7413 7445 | 0.12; 0.826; 0.726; 0.802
